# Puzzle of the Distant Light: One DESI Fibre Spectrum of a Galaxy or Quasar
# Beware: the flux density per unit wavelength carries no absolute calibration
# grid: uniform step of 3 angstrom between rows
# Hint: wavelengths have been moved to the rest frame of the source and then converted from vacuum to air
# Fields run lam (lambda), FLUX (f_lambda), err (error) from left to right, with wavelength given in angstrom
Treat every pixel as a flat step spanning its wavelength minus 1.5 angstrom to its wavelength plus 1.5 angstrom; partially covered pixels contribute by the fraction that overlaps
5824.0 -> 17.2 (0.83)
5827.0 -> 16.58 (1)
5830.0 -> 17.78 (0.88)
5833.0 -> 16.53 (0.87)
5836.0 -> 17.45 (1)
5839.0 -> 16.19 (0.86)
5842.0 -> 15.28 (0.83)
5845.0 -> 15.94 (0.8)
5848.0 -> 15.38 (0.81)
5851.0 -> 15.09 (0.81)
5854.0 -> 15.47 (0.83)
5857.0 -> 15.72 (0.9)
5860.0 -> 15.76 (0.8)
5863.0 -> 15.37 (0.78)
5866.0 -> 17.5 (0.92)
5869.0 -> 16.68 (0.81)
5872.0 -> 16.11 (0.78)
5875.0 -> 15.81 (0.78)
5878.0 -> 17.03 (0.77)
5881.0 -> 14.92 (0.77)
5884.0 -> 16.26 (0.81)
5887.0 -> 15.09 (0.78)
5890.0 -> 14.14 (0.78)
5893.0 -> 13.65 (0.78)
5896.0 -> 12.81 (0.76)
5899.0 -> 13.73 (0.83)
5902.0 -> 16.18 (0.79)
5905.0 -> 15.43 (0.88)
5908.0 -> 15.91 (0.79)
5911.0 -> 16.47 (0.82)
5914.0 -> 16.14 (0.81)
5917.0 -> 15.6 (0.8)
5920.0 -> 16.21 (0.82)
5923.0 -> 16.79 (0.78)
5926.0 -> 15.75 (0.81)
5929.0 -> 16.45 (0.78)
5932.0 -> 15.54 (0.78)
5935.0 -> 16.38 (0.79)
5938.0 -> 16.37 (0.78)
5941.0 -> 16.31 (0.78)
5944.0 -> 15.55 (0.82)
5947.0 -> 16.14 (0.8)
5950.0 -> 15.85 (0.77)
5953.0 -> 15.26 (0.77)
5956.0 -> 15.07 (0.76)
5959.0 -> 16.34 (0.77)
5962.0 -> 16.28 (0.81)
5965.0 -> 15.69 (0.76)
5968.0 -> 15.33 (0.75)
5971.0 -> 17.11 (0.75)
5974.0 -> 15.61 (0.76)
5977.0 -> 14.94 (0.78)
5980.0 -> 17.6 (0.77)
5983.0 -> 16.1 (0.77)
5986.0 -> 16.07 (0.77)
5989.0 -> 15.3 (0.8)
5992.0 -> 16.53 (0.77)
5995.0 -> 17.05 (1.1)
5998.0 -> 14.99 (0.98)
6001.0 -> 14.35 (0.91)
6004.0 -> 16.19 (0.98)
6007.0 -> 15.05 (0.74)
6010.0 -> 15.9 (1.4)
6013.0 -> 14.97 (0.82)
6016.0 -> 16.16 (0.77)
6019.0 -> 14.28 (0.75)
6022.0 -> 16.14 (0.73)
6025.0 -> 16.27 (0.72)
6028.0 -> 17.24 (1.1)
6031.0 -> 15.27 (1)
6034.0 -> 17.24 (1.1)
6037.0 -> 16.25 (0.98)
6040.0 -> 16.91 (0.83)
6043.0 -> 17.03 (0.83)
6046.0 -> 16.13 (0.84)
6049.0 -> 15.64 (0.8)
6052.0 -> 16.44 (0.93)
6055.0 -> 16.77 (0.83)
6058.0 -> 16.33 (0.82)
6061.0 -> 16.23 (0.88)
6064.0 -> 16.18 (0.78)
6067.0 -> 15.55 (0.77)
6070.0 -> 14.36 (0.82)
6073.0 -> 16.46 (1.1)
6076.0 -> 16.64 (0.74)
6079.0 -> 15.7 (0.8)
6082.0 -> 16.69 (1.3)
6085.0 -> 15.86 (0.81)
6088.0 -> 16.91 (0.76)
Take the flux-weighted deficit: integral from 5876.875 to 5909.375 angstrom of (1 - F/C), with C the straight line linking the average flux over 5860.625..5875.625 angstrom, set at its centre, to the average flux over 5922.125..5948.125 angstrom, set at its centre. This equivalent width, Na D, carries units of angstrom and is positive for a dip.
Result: 2.5 angstrom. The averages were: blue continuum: 16.3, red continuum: 16.1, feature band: 15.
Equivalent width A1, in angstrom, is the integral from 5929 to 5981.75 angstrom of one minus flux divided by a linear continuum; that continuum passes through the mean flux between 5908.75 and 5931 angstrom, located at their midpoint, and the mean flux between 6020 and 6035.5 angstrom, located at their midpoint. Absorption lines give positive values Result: 0.8 angstrom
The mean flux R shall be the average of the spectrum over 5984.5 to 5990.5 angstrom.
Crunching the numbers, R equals 15.7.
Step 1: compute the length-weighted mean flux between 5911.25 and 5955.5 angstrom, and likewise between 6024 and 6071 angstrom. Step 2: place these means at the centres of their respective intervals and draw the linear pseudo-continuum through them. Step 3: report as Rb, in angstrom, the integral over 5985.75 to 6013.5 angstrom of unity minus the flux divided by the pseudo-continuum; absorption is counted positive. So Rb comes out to 0.9 angstrom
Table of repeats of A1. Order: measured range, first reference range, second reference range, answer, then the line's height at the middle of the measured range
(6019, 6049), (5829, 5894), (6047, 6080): -0.6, 16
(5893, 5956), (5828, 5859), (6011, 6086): 1.6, 16.1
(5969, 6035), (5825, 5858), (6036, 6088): 1.1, 16.2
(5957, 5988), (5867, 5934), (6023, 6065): -0.1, 16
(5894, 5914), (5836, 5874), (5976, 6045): 1.0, 16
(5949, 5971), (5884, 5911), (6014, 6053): -0.5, 15.5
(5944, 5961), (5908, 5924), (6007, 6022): 0.2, 15.9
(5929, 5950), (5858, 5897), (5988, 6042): -0.5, 15.7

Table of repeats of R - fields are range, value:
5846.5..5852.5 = 15.2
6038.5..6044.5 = 17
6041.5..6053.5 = 16.3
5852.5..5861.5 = 15.7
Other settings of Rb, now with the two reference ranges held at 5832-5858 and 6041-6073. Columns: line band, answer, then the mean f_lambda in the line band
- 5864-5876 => -0.45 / 16.5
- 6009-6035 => 0.24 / 15.9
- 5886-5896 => 1.19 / 14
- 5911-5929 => -0.22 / 16.2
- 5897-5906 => 0.55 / 15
